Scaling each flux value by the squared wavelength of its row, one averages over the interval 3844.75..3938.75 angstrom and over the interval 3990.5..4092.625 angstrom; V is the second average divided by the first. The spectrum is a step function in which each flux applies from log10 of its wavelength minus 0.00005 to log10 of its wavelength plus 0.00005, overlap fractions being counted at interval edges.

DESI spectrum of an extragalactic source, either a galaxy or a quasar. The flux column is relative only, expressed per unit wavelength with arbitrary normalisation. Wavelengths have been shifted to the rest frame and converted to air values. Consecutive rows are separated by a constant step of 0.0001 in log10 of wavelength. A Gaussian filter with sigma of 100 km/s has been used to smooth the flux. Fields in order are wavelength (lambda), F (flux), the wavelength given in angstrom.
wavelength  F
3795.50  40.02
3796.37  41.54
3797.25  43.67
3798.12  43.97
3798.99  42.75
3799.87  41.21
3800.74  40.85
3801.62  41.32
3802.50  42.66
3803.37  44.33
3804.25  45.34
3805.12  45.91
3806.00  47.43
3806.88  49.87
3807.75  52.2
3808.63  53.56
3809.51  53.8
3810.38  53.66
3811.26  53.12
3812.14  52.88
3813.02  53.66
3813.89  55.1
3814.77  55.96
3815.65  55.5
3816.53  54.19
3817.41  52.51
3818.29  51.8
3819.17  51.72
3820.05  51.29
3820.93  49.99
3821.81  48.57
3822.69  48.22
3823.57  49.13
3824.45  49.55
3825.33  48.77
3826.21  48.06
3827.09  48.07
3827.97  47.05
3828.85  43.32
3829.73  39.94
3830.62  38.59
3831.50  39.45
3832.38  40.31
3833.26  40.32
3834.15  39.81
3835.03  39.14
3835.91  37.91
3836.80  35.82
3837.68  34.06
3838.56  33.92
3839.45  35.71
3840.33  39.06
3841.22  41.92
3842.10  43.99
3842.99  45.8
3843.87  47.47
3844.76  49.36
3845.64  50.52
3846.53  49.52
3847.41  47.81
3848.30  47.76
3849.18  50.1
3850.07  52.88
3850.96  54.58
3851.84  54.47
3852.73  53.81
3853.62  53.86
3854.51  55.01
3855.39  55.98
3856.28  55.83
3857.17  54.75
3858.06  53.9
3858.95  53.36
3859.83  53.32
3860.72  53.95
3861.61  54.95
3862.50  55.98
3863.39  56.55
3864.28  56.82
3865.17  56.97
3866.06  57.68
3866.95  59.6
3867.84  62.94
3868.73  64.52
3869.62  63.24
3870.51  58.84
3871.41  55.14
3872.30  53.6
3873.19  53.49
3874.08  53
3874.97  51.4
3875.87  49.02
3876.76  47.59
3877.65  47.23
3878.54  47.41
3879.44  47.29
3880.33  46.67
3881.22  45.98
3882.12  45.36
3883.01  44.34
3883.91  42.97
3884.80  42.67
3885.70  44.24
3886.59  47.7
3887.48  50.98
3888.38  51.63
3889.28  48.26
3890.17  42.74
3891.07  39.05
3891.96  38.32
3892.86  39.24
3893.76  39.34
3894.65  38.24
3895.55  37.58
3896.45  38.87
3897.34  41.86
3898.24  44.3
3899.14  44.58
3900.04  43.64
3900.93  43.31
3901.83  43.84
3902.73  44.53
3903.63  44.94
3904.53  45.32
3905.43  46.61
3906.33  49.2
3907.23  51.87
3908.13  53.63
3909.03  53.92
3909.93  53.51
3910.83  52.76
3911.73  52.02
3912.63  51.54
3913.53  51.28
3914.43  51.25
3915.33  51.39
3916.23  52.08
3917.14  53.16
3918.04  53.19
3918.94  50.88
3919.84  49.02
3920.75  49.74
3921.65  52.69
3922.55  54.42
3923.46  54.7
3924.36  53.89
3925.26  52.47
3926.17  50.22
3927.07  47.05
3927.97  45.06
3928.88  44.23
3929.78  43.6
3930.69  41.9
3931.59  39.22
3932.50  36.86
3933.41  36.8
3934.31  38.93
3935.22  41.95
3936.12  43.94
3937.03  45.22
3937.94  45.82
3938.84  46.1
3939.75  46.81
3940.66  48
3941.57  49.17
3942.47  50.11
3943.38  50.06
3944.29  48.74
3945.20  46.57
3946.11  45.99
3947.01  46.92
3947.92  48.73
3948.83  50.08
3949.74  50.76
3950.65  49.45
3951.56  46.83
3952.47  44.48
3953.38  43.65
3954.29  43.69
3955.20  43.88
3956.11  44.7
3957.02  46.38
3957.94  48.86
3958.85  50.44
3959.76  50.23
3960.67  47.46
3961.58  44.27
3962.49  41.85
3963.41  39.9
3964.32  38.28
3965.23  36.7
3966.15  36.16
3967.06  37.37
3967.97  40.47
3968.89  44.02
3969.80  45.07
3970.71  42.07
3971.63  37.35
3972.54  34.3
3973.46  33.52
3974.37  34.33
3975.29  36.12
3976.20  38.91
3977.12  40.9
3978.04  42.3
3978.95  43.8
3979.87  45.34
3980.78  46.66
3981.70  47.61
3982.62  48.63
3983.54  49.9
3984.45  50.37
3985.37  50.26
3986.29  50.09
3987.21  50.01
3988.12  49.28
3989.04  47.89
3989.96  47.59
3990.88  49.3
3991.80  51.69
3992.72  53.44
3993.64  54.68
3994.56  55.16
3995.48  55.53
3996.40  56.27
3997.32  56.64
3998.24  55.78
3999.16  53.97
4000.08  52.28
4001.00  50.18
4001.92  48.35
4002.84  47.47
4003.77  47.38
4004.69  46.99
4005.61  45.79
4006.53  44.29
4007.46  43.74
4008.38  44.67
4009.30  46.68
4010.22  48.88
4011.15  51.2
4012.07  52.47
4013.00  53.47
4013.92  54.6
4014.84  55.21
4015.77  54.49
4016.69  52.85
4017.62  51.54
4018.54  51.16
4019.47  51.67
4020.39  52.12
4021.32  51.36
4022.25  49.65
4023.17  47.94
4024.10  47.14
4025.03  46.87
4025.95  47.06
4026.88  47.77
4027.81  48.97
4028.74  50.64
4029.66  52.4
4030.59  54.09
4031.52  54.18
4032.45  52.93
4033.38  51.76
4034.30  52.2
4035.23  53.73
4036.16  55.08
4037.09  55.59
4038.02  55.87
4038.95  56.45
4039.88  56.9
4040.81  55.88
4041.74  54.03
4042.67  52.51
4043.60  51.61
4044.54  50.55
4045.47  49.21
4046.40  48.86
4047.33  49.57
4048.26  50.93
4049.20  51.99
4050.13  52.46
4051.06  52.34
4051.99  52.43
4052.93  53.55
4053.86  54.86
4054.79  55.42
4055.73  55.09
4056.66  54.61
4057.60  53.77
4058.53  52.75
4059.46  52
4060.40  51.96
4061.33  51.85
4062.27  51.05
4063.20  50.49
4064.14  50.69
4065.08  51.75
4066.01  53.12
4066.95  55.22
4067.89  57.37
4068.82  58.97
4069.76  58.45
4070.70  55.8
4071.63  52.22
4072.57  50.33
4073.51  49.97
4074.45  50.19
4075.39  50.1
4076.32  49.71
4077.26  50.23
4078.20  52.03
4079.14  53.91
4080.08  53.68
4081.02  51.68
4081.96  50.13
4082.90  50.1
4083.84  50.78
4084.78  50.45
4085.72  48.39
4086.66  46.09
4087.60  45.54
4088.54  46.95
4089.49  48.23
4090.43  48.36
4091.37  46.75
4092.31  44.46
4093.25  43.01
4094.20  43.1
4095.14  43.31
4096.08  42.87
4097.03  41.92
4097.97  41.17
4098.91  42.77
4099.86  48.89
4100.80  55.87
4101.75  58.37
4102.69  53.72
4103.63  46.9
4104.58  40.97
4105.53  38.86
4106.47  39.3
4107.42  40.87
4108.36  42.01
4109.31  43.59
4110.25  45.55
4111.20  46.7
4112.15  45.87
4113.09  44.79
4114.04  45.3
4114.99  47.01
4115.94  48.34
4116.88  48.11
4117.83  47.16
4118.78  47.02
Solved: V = 1.1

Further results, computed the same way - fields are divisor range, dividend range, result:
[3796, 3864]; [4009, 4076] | 1.21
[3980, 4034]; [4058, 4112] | 1.01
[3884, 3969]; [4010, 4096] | 1.19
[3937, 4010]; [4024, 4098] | 1.15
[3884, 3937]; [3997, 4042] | 1.16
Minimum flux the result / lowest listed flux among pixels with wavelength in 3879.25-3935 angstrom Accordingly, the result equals 36.8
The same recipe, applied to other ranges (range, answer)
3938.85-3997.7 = 33.52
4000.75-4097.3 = 41.92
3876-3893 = 38.32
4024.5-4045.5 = 46.87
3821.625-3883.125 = 33.92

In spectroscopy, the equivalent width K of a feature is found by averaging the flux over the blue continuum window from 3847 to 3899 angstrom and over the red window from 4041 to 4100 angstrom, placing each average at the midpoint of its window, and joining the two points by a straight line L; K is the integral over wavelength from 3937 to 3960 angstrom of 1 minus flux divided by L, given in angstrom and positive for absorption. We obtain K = 1.3 angstrom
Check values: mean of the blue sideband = 50.2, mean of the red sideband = 50.5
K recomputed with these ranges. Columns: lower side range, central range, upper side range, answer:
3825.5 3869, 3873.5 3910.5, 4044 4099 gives 2.5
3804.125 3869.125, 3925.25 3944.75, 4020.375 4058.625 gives 2.3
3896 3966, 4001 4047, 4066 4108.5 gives -2.8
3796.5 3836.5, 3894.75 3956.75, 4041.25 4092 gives 2.4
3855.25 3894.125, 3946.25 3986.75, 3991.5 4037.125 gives 5.7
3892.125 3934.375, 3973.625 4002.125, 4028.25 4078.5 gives 0.9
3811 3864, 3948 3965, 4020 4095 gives 1.5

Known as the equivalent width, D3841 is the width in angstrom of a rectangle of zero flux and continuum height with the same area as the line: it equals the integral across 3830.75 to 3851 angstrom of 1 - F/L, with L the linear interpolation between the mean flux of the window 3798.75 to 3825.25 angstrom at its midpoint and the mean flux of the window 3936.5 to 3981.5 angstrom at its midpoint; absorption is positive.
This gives 2.3 angstrom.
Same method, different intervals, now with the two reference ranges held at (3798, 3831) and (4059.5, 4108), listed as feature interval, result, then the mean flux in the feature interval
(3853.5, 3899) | -1.1 angstrom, 50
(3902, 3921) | -0.6 angstrom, 50.5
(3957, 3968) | 1.4 angstrom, 42.9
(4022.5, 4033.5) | -0.2 angstrom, 50.1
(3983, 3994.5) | -0.4 angstrom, 50.5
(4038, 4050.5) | -0.9 angstrom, 52.5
